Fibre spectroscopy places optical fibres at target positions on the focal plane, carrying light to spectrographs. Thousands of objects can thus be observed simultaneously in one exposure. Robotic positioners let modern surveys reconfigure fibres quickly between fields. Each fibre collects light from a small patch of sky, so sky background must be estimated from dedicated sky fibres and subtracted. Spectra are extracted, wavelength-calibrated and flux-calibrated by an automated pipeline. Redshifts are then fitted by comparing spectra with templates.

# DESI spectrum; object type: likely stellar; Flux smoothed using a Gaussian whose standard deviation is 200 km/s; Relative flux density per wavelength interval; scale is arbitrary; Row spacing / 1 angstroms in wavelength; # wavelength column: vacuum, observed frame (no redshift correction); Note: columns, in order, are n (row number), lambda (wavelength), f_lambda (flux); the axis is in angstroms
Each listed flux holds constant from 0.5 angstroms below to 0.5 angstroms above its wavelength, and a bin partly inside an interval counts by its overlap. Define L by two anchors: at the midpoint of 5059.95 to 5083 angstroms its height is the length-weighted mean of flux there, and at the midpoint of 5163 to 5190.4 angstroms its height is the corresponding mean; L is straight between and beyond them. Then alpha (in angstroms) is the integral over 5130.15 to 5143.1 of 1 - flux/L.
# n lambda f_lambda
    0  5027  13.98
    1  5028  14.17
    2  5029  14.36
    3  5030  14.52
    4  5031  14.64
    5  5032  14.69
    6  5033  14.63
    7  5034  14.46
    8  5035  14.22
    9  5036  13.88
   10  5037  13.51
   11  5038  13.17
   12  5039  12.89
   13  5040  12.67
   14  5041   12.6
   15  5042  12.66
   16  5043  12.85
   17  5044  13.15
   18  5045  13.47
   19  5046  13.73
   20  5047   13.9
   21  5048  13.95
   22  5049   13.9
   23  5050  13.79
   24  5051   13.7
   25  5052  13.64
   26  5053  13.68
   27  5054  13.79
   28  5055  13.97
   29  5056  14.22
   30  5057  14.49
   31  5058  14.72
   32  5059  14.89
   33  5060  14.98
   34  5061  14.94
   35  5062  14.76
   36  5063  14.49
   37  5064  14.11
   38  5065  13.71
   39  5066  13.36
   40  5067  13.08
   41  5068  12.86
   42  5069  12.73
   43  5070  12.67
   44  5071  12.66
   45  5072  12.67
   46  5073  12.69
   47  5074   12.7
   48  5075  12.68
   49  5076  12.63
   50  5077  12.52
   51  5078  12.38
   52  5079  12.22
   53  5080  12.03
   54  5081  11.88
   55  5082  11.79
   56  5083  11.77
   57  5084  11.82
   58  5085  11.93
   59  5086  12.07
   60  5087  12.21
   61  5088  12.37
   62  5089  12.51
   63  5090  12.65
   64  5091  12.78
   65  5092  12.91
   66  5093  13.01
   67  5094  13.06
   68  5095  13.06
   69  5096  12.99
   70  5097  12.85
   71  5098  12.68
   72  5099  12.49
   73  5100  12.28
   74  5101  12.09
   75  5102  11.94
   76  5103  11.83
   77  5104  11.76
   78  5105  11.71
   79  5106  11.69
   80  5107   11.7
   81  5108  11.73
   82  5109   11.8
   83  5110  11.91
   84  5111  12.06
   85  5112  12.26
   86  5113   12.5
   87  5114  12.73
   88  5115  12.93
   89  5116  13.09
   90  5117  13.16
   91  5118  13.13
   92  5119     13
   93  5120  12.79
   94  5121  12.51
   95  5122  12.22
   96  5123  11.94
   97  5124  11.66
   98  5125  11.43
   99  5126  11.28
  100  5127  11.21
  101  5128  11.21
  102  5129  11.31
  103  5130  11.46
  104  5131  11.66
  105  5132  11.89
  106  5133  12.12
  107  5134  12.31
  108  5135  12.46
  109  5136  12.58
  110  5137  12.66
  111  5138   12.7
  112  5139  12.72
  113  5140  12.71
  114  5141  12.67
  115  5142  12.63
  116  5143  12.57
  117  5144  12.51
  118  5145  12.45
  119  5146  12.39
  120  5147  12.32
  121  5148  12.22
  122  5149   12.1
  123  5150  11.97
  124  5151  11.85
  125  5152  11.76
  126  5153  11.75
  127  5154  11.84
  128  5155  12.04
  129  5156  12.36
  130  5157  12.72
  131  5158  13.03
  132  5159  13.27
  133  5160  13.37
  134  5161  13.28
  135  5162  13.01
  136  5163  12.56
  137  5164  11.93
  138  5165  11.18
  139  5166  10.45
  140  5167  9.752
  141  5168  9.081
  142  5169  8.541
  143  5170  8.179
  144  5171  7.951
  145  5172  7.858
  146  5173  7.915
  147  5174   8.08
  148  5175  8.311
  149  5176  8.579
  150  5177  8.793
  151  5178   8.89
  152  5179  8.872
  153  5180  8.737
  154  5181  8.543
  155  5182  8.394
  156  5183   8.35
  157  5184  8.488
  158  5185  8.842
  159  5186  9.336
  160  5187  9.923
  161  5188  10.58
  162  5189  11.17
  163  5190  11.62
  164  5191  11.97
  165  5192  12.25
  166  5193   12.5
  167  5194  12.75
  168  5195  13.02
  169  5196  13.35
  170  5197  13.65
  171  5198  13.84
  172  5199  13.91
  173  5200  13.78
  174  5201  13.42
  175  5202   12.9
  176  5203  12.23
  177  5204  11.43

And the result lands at -2.1 angstroms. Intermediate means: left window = 13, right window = 9.25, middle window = 12.4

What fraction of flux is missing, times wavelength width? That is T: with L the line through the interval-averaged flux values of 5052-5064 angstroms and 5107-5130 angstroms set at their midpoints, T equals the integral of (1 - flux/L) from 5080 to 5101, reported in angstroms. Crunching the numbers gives 1.19 angstroms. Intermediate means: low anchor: 14.4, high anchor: 12.1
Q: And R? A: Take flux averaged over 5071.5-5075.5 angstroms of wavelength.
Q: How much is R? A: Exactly 12.7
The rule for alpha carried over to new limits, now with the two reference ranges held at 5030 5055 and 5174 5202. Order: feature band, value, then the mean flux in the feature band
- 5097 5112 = 0.52 angstroms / 12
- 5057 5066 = -0.82 angstroms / 14.5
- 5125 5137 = 0.13 angstroms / 11.8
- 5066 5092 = 1.03 angstroms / 12.4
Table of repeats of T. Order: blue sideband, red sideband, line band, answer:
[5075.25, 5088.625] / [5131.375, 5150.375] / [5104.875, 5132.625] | 0.5 angstroms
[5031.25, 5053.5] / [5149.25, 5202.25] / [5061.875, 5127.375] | 0.5 angstroms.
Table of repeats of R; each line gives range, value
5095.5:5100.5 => 12.7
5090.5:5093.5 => 12.9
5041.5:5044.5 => 12.9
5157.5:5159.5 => 13.1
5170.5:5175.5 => 8.02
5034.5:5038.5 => 13.7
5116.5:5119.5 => 13.1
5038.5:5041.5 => 12.7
